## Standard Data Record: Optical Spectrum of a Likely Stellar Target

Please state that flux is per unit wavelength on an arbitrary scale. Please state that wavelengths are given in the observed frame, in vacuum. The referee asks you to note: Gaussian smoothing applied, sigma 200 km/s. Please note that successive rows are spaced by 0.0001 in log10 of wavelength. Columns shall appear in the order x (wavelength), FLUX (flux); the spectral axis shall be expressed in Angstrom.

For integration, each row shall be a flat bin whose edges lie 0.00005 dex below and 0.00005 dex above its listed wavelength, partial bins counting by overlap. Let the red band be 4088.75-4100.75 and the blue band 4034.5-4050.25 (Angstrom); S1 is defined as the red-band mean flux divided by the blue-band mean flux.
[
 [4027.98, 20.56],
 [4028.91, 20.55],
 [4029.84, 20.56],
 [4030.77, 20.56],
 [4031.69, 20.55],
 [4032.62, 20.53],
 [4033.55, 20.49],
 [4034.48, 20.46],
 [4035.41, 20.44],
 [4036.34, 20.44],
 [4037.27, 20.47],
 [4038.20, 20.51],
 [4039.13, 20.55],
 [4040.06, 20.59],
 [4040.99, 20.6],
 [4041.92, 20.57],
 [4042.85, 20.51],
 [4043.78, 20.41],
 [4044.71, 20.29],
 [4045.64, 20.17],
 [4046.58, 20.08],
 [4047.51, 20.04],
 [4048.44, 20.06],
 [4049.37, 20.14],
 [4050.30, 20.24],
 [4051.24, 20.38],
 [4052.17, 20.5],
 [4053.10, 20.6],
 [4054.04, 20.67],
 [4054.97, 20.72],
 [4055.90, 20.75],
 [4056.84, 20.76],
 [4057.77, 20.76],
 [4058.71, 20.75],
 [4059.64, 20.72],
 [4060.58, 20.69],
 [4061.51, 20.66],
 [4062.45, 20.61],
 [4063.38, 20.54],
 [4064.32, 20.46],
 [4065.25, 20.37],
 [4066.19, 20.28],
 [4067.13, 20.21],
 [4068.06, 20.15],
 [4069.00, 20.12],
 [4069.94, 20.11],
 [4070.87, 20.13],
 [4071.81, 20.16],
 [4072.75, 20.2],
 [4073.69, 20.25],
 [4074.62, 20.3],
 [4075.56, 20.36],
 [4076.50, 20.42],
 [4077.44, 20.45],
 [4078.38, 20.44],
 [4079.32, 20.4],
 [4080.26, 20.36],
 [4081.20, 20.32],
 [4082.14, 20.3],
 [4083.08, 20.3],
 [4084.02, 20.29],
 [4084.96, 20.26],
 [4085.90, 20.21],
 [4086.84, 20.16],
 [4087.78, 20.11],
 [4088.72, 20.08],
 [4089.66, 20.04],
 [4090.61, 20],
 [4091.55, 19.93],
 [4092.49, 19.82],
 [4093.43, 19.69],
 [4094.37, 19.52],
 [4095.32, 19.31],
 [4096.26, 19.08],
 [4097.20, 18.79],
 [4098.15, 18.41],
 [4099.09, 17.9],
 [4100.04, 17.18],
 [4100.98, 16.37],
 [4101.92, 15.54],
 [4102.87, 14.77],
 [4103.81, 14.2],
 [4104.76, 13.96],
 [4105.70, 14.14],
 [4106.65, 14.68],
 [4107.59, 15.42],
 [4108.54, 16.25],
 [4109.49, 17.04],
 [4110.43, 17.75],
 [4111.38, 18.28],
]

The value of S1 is 0.94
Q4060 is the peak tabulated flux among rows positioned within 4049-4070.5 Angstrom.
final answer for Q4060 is 20.76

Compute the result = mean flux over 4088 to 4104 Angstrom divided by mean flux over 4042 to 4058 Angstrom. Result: 0.90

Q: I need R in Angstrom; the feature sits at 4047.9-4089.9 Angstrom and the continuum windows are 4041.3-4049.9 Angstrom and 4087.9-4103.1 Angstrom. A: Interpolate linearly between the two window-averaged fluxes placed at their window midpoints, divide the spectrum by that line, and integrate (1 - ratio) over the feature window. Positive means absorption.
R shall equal -1.9 Angstrom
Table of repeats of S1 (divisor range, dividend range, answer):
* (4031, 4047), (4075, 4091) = 0.99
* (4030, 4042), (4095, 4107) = 0.80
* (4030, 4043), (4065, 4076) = 0.99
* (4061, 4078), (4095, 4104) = 0.85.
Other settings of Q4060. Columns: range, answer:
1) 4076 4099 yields 20.45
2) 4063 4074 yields 20.54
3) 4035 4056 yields 20.75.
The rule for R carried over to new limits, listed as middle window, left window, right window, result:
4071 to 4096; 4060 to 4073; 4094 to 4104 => -1.8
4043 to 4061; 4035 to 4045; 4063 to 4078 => 0.0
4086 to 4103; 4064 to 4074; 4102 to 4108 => -2.7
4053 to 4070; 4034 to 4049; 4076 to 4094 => -0.2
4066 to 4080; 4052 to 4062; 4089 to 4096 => 0.0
